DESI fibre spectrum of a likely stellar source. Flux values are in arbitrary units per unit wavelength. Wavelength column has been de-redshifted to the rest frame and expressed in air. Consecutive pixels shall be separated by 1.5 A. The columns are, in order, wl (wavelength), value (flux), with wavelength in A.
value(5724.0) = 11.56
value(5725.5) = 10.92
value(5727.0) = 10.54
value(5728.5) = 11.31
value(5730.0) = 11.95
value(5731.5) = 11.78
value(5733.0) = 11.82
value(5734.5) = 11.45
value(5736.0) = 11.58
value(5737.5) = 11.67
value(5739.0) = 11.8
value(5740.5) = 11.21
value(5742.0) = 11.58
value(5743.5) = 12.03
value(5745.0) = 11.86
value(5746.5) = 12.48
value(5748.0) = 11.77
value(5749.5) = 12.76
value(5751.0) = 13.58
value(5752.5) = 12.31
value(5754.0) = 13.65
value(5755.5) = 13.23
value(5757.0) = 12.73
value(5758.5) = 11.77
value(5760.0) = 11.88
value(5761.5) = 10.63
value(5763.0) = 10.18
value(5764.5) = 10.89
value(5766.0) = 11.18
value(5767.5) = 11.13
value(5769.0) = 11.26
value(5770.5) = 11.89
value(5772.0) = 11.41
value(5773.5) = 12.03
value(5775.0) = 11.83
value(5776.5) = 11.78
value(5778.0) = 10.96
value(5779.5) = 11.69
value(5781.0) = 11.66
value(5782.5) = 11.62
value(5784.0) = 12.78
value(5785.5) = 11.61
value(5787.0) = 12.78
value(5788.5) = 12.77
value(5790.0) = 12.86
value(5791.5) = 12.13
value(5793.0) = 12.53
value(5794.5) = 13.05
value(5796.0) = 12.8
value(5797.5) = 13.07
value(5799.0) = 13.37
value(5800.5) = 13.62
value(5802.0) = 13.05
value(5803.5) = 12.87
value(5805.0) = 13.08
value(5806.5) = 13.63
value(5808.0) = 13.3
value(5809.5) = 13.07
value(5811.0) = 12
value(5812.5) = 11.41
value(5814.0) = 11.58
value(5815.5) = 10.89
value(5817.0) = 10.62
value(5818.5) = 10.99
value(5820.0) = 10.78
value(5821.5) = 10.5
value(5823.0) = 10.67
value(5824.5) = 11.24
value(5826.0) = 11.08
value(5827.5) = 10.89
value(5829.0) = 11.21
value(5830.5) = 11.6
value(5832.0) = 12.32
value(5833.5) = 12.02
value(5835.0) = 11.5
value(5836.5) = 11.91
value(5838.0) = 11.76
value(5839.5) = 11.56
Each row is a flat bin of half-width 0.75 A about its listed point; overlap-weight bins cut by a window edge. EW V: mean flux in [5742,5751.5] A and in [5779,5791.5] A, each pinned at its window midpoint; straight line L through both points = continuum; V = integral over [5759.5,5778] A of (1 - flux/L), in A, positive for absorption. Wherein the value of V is 1.4 A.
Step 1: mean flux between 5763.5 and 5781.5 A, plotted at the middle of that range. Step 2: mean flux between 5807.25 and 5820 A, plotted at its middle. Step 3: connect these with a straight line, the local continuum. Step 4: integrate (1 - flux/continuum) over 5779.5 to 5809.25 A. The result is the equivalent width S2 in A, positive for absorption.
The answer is -3.0 A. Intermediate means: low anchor 11.5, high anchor 11.7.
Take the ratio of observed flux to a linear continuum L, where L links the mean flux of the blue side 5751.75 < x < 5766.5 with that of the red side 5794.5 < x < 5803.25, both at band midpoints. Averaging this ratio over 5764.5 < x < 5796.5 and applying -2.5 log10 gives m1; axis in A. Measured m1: 0.05 mag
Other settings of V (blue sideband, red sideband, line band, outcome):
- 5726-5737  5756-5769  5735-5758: -1.7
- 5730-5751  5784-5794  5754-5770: 0.7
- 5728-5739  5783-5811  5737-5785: 1.3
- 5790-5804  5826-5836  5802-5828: 1.1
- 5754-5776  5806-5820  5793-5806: -1.4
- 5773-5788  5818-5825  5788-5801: -1.6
